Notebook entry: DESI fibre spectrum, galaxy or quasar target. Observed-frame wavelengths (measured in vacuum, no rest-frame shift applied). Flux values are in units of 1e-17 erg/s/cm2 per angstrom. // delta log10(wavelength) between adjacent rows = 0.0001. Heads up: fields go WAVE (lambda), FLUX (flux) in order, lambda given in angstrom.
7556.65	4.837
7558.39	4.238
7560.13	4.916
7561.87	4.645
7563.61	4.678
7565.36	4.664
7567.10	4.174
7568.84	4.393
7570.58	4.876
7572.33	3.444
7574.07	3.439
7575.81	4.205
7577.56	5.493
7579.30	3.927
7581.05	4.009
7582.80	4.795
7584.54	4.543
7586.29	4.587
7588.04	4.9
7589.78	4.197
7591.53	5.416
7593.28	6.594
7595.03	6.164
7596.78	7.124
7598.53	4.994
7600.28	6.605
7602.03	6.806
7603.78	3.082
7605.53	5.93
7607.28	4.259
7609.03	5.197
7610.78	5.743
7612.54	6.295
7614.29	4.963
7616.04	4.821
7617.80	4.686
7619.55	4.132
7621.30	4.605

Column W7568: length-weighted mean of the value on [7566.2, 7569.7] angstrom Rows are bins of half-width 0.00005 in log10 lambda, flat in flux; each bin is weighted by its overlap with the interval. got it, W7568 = 4.29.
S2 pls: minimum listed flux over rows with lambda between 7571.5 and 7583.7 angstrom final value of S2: 3.439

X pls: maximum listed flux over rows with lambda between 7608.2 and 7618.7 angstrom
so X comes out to 6.295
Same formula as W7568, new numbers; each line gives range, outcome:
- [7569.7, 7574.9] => 3.92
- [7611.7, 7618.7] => 5.18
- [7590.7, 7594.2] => 6.01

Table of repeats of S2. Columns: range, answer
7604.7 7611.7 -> 4.259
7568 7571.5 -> 4.393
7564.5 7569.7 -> 4.174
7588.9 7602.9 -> 4.197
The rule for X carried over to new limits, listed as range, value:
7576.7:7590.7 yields 5.493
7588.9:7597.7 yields 7.124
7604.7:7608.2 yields 5.93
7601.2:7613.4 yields 6.806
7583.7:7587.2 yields 4.587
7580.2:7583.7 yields 4.795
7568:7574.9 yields 4.876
